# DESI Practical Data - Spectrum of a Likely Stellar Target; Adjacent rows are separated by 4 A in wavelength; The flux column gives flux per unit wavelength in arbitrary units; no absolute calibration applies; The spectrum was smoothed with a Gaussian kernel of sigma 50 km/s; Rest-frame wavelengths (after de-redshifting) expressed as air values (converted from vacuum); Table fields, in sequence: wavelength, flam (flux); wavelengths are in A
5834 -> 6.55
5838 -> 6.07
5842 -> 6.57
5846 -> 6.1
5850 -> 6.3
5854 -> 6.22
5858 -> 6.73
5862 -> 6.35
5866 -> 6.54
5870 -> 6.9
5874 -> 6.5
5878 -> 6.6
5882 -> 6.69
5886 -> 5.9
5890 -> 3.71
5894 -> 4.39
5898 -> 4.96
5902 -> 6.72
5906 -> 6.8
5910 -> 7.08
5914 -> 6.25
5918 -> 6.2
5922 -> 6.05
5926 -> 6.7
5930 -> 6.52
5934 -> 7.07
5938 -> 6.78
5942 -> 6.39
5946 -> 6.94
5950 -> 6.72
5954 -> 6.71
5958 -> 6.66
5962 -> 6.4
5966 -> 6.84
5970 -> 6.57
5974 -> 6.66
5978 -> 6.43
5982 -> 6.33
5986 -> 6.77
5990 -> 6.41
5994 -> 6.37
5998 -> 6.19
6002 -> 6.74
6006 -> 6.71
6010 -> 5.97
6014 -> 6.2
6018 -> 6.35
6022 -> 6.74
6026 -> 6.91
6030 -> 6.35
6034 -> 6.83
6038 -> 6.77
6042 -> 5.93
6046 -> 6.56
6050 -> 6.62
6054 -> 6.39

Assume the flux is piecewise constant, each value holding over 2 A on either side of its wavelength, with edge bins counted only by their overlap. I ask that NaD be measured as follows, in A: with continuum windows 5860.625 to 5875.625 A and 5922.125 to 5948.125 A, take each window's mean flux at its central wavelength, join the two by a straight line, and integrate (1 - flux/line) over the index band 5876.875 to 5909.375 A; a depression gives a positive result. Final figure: 4.3 A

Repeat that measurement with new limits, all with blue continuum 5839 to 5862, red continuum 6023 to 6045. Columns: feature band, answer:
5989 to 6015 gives 0.6 A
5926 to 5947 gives -0.9 A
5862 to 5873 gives -0.4 A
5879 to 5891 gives 1.4 A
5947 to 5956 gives -0.4 A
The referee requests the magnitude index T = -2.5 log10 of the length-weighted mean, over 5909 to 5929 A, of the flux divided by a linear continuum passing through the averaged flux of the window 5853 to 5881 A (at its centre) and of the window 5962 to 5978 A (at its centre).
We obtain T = 0.03 mag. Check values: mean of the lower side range 6.57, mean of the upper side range 6.62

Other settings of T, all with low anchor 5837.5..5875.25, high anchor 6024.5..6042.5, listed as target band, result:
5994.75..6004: 0.02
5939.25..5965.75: -0.02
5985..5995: 0.01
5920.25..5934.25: 0.00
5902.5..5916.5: -0.03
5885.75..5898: 0.39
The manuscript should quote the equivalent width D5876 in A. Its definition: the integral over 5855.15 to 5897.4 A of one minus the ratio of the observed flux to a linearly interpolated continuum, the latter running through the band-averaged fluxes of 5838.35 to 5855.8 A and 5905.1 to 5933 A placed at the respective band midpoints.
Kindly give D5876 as 2.5 A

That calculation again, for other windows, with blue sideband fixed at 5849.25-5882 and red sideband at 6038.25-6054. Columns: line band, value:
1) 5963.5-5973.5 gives -0.33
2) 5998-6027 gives -0.19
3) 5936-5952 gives -0.55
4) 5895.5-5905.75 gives 0.91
